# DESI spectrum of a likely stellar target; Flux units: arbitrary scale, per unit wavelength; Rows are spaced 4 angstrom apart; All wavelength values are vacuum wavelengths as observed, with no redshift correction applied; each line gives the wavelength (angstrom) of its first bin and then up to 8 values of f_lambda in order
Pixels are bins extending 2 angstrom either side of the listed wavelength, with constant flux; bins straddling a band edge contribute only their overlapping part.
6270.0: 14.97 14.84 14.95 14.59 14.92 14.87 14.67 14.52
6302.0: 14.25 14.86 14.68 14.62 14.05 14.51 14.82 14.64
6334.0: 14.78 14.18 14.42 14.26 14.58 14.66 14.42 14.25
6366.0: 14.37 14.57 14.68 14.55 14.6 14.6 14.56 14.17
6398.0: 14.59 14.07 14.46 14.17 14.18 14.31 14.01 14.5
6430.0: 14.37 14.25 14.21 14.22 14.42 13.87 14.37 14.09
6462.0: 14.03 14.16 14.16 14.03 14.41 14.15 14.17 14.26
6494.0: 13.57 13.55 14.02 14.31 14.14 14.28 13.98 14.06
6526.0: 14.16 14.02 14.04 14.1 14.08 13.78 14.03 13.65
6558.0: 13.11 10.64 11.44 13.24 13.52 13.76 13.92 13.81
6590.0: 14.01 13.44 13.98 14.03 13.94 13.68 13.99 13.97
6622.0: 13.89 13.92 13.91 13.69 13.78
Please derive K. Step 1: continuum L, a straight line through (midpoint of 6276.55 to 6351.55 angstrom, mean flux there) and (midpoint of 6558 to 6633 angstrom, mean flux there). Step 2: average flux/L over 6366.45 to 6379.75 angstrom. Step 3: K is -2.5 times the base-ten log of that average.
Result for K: -0.02 mag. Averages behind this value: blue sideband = 14.6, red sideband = 13.5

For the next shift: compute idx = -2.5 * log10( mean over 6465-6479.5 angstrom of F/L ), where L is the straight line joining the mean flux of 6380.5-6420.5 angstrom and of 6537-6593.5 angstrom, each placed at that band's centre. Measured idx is -0.02 mag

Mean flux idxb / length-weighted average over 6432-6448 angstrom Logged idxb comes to 14.3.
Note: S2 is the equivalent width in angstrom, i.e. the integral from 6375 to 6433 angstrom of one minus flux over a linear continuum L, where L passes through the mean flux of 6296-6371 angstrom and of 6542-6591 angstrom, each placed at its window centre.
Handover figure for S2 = -1.0 angstrom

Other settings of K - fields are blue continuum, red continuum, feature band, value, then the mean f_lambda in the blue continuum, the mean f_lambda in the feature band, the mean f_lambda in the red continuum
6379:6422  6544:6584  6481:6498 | -0.023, 14.4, 14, 13.1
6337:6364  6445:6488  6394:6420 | 0.000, 14.4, 14.3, 14.2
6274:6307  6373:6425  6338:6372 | 0.006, 14.7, 14.4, 14.4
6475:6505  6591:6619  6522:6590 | 0.035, 14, 13.5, 13.9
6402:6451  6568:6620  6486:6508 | 0.007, 14.2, 14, 13.8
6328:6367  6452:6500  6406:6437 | -0.002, 14.5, 14.3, 14.1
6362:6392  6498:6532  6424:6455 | 0.005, 14.5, 14.3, 14.1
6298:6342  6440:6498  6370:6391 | -0.018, 14.5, 14.6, 14.1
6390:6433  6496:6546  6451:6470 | 0.003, 14.3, 14.1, 14.1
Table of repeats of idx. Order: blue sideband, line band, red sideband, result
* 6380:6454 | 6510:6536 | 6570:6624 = -0.01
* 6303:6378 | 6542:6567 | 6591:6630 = 0.09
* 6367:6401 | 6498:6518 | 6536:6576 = -0.04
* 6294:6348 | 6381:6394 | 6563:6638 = -0.02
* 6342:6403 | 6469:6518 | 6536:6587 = -0.03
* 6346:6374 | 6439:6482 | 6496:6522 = 0.00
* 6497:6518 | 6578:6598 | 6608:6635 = 0.01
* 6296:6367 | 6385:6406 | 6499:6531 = 0.00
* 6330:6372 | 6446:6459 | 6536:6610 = -0.01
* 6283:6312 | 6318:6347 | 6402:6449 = 0.01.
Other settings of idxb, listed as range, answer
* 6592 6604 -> 13.8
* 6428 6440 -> 14.3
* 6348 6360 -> 14.6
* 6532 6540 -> 14.1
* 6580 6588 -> 13.9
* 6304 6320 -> 14.6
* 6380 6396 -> 14.5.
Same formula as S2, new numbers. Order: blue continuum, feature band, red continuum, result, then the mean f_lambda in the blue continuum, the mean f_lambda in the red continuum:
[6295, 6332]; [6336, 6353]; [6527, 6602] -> 0.1 angstrom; 14.6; 13.5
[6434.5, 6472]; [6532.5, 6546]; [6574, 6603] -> -0.1 angstrom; 14.2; 13.8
